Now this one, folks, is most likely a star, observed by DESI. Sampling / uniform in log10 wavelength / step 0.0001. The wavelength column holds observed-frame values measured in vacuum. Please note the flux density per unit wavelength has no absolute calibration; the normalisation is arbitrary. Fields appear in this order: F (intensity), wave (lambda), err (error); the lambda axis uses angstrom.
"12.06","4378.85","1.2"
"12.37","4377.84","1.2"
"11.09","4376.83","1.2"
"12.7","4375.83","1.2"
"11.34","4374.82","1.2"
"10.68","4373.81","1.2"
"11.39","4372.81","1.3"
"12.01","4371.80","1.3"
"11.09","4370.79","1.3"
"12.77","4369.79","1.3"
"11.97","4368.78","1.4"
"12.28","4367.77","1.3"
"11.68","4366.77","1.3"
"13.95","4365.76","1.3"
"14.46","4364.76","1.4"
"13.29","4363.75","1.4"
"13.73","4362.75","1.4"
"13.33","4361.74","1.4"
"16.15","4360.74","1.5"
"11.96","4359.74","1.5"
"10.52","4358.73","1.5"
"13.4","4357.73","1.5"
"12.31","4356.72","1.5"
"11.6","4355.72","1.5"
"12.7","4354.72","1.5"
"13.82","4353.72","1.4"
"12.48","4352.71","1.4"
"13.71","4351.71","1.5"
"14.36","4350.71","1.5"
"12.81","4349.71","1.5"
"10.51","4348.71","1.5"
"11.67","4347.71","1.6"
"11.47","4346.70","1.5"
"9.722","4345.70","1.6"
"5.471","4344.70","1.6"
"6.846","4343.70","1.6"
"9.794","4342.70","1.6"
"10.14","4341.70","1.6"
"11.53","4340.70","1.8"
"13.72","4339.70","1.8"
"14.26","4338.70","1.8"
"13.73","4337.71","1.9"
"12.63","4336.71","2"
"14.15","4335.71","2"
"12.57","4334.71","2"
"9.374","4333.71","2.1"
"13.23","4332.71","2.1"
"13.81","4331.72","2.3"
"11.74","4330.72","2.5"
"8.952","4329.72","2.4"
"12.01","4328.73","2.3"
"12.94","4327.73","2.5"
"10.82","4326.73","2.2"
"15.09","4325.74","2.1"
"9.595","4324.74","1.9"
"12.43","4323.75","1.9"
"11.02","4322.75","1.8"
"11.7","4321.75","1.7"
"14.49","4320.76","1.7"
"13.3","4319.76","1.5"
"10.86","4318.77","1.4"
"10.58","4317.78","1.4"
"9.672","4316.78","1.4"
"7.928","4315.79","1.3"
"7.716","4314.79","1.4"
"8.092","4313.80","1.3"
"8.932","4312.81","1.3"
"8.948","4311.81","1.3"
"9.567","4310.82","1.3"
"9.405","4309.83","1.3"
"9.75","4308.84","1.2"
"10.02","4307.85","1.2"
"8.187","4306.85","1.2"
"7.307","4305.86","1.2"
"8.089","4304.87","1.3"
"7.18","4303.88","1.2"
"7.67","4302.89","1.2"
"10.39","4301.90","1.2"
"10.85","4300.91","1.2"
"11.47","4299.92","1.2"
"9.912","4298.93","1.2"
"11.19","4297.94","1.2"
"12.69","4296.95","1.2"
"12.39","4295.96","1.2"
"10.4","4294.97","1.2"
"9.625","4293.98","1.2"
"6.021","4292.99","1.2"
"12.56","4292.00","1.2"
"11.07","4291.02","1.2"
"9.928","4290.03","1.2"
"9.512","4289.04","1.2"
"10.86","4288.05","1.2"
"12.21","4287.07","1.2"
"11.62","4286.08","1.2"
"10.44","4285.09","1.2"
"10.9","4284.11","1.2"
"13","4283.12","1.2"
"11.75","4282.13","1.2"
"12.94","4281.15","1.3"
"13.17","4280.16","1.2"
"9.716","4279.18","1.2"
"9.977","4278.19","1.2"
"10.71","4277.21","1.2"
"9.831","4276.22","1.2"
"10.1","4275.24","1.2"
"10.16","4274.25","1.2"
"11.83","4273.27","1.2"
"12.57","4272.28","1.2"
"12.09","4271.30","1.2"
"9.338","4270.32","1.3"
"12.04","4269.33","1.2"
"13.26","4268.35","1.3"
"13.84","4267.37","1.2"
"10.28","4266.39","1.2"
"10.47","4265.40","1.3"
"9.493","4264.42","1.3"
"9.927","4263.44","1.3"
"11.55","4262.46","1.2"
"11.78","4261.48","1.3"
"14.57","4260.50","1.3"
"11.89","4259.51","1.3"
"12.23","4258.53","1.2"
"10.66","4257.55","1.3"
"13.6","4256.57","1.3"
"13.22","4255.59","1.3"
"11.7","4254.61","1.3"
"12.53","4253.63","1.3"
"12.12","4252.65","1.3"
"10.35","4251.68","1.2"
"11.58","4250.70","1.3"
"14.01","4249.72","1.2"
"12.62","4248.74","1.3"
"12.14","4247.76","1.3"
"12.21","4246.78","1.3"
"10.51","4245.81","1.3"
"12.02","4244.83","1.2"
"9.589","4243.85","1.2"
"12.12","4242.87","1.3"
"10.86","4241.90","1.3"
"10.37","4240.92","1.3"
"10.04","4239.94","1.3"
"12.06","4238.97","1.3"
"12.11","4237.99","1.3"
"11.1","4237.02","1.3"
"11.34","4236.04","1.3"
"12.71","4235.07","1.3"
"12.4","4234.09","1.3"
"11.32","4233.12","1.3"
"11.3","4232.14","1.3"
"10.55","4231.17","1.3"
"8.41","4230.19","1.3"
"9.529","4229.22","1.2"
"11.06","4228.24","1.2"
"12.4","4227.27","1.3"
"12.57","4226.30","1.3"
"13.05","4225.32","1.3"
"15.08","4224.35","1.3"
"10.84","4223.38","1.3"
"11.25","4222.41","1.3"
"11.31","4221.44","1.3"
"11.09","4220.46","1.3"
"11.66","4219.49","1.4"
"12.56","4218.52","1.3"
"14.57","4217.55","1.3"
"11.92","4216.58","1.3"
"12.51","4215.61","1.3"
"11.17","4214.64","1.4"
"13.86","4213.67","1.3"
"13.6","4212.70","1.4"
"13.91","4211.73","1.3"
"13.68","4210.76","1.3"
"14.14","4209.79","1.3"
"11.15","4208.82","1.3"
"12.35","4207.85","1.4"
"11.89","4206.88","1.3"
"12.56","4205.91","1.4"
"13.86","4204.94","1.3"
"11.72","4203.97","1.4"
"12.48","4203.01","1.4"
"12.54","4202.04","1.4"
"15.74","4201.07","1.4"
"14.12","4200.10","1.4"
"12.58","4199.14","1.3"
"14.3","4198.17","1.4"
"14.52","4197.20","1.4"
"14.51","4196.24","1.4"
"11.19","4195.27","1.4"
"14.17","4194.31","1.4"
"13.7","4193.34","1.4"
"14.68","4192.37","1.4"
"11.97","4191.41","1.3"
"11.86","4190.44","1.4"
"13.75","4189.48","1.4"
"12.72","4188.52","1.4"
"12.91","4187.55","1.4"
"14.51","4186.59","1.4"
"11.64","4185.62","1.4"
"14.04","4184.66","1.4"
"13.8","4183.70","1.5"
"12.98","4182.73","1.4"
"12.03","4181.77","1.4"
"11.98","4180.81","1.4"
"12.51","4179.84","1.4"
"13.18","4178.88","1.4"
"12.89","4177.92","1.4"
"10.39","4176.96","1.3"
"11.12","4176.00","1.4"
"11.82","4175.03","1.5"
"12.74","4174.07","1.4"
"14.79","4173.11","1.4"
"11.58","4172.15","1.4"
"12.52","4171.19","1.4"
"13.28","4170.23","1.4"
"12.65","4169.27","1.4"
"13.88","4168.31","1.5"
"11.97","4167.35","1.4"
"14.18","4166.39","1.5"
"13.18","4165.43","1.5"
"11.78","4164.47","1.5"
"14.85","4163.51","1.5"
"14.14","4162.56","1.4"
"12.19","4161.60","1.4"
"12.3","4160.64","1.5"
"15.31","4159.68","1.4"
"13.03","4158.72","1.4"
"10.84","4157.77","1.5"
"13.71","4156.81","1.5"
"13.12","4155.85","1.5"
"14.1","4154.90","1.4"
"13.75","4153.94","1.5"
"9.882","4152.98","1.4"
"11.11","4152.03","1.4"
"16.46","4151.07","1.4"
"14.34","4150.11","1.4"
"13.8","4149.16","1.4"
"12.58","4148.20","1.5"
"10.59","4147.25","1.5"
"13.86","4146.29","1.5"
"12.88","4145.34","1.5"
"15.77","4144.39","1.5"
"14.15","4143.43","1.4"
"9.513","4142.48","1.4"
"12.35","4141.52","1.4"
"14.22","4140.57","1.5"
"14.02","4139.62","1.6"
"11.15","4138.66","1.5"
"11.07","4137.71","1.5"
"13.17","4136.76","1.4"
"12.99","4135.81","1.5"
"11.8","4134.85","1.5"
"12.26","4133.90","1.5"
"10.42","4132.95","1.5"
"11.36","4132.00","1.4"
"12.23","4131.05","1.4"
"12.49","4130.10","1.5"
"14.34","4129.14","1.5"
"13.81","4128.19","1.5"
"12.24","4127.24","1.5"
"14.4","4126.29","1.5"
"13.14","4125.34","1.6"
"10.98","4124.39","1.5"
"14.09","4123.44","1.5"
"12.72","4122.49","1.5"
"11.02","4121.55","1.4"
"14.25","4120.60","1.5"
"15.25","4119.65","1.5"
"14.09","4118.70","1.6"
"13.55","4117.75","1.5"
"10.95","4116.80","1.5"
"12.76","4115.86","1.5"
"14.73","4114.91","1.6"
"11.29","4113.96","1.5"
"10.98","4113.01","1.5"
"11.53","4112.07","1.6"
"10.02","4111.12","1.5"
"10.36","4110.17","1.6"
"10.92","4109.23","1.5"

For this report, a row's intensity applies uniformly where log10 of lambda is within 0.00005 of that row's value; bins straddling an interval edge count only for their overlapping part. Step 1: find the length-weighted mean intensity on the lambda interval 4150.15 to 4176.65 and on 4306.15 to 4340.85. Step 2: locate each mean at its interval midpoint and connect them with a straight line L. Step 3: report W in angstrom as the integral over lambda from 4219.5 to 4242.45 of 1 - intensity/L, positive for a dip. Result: 1.50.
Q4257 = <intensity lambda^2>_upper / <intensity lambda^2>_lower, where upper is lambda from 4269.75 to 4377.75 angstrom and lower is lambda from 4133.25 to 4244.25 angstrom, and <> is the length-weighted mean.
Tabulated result 0.95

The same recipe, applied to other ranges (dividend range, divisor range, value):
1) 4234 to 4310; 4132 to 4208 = 0.90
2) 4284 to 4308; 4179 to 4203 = 0.80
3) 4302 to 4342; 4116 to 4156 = 0.92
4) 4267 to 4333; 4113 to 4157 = 0.90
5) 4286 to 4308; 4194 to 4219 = 0.80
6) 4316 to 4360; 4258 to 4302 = 1.08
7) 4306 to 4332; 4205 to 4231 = 0.91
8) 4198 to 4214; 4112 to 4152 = 1.06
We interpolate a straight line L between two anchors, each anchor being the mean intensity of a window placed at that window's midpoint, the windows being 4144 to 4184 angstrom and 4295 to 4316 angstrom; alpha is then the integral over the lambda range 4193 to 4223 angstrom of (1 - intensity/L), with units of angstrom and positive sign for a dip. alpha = -2.7 angstrom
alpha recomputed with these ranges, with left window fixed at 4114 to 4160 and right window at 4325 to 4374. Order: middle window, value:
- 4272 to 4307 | 5.2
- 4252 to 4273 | 1.0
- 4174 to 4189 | 0.2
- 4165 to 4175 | -0.2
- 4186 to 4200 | -0.8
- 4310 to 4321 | 2.1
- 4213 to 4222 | 0.2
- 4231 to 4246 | 1.5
